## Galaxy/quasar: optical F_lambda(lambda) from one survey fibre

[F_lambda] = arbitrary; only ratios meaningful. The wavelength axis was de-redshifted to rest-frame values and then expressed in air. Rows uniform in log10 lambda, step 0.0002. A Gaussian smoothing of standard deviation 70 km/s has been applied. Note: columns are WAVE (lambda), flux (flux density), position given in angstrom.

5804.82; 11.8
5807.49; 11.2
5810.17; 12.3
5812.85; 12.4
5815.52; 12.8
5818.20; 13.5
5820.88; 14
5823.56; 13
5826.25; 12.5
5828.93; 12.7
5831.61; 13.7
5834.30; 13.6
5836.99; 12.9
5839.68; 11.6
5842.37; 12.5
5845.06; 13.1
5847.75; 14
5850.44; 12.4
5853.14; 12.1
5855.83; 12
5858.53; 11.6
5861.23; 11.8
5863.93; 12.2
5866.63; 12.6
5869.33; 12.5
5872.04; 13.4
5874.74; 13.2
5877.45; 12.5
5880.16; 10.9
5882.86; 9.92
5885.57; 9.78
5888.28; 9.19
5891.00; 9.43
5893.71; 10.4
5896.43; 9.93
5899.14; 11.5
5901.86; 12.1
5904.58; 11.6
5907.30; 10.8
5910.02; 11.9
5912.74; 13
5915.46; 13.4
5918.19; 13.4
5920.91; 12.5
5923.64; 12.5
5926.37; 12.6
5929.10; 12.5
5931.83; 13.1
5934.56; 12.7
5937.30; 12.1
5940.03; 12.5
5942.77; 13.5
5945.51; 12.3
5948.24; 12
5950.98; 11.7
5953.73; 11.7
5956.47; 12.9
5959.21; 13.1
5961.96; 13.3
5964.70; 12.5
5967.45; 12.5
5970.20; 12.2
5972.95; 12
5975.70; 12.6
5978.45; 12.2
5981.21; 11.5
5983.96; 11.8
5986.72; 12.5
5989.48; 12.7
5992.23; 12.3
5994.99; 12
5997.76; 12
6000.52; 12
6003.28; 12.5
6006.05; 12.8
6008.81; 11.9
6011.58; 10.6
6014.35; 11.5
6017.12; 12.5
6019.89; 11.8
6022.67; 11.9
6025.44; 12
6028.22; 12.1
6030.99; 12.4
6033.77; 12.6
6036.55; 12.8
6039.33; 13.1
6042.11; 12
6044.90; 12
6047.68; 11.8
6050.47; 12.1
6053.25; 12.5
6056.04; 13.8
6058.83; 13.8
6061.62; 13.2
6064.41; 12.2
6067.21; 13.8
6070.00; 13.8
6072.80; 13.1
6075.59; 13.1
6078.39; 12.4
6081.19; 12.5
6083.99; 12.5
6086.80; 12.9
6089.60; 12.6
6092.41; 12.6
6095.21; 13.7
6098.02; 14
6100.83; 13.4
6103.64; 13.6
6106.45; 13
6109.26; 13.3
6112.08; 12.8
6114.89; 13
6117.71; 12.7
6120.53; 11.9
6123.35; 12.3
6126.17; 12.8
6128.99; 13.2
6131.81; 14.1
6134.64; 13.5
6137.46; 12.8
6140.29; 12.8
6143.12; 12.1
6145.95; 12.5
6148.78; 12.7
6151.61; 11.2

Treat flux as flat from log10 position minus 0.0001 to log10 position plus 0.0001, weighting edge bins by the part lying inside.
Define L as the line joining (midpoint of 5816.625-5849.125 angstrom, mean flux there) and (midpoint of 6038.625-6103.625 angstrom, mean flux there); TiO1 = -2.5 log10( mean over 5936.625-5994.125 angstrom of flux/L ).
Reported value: 0.053 mag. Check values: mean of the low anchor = 13.1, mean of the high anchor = 12.9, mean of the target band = 12.4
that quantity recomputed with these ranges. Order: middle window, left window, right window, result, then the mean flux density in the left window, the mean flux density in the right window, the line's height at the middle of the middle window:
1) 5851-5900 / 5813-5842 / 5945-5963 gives 0.124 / 13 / 12.4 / 12.8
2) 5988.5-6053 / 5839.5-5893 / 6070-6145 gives 0.035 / 11.8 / 13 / 12.6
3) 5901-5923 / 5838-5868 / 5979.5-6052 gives -0.007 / 12.4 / 12.1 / 12.3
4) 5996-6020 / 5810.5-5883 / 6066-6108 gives 0.087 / 12.6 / 13.1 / 13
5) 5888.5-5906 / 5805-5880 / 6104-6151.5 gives 0.181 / 12.6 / 12.8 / 12.7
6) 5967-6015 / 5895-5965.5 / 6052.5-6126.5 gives 0.045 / 12.3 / 13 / 12.6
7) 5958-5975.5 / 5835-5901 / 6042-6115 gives -0.024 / 11.7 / 13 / 12.3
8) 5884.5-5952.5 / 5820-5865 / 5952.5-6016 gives 0.050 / 12.7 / 12.2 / 12.4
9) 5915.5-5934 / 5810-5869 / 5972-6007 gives -0.033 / 12.7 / 12.2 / 12.4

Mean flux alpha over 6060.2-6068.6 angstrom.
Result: 13.1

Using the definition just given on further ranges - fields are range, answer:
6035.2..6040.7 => 13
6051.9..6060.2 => 13.4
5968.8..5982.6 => 12.1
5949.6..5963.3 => 12.5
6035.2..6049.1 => 12.3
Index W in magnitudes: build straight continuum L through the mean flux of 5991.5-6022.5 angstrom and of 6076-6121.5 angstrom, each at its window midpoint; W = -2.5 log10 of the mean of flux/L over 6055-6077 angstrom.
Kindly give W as -0.06 mag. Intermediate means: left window 12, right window 12.9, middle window 13.3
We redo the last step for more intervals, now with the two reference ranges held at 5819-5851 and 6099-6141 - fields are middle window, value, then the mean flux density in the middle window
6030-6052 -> 0.06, 12.3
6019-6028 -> 0.10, 11.9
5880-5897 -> 0.30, 9.87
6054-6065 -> -0.02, 13.3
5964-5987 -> 0.07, 12.2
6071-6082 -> 0.02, 12.8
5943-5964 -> 0.05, 12.5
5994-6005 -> 0.08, 12.1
